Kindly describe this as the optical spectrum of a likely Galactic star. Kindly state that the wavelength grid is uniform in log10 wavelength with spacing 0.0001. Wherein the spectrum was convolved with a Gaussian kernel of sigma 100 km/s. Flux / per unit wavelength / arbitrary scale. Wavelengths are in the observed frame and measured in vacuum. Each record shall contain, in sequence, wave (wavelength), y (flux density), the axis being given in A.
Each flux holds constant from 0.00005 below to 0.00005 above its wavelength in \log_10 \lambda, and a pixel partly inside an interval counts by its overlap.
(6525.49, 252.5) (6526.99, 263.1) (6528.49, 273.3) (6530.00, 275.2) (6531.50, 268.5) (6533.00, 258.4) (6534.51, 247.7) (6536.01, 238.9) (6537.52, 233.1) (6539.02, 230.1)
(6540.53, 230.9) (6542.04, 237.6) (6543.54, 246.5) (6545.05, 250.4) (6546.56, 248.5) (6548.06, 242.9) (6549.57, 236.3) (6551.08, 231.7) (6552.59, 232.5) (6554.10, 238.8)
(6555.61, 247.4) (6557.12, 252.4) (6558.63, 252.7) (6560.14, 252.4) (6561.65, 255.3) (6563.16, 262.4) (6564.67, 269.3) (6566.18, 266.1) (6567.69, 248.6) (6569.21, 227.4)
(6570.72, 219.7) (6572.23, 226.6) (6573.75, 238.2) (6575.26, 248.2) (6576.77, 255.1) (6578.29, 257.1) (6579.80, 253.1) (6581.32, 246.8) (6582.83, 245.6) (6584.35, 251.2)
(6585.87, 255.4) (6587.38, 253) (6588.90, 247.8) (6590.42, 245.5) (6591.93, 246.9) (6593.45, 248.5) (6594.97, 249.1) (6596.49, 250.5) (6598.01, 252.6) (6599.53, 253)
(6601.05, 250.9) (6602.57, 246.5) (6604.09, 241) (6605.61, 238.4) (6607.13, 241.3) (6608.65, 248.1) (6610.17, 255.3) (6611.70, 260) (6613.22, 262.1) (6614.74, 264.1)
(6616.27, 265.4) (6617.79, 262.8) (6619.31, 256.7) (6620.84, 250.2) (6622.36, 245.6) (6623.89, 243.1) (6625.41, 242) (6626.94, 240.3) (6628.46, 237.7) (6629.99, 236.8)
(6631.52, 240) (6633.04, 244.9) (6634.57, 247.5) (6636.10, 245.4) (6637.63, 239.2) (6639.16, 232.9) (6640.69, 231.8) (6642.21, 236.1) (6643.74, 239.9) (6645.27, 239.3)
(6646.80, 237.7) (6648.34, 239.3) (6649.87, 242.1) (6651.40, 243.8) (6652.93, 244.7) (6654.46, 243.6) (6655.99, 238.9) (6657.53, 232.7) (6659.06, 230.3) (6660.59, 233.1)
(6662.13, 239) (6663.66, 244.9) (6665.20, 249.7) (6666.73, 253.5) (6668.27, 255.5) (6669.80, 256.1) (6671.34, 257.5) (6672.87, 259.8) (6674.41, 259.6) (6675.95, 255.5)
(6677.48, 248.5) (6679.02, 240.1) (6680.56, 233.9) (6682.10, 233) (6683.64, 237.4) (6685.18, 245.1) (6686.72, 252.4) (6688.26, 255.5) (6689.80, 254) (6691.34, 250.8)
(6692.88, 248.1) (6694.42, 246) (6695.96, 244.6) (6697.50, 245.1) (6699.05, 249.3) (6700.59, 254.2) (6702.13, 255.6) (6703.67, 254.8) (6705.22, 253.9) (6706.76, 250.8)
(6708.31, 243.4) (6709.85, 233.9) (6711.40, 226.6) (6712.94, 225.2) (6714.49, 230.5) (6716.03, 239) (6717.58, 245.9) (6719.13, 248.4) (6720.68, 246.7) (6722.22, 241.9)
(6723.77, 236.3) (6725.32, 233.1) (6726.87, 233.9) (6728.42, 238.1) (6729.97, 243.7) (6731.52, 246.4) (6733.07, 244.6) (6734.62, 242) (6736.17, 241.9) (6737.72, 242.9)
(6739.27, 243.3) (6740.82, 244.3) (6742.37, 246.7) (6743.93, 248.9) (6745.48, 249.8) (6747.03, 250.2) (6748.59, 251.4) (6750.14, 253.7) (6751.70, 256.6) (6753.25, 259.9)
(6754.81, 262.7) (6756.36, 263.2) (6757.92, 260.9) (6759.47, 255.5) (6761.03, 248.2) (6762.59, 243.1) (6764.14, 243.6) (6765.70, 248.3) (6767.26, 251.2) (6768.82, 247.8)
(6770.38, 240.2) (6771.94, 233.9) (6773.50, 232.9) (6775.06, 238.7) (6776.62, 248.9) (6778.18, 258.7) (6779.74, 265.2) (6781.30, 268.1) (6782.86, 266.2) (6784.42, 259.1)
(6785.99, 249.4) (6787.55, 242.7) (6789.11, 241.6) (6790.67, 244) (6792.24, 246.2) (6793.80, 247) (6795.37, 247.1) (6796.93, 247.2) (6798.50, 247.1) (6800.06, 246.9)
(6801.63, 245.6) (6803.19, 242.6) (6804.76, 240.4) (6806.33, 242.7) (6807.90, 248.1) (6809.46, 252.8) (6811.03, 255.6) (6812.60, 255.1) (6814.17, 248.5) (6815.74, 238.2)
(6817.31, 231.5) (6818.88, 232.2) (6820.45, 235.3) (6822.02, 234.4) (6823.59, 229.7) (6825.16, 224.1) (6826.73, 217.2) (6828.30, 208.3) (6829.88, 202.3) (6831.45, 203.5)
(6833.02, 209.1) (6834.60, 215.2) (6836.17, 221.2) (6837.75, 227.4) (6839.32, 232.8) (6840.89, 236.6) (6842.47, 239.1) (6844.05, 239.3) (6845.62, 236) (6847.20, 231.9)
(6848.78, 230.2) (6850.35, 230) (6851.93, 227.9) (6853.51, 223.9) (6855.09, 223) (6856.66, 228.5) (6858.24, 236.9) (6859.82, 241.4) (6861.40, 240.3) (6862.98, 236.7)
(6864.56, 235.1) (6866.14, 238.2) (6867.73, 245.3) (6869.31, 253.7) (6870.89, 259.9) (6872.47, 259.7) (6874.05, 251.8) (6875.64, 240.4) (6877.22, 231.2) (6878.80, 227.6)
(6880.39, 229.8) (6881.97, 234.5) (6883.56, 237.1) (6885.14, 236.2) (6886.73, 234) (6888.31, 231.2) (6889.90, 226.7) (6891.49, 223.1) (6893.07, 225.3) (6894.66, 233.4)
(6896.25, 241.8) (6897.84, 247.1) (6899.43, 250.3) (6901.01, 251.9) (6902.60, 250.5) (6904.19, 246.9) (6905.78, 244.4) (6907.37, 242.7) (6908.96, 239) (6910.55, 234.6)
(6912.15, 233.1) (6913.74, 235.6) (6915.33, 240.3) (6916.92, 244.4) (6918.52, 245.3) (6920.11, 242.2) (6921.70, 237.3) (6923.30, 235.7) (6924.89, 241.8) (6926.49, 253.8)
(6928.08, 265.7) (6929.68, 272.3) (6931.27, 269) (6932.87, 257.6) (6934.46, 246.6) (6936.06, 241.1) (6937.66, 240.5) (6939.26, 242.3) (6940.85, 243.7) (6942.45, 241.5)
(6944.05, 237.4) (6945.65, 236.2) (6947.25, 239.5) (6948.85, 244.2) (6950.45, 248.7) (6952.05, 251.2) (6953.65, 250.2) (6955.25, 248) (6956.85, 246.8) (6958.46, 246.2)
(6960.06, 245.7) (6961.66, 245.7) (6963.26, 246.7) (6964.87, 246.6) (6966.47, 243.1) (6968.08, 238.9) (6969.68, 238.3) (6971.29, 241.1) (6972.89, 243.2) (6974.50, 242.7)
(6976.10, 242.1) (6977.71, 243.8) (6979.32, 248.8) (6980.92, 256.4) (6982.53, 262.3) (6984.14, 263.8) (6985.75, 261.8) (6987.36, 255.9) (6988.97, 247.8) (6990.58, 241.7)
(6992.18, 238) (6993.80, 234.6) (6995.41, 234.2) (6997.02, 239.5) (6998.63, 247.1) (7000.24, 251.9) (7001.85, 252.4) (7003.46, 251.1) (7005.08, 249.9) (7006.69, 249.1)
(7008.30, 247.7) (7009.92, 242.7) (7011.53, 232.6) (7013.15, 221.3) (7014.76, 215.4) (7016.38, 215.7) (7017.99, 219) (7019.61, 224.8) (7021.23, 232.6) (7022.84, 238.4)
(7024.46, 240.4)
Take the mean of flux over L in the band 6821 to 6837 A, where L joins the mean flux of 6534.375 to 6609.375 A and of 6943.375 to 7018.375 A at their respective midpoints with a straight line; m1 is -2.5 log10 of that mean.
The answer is 0.13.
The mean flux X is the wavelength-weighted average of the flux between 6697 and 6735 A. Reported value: 242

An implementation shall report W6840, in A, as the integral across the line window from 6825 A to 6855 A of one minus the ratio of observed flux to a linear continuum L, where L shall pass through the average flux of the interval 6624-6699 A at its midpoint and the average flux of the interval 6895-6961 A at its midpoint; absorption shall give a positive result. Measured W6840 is 2.6 A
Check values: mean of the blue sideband 244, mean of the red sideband 246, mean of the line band 224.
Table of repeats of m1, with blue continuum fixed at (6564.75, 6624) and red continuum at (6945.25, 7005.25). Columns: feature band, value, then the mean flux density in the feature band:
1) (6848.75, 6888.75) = 0.045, 237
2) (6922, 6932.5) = -0.037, 255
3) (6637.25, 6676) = 0.024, 244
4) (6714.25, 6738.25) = 0.032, 241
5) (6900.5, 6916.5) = 0.023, 242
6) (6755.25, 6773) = -0.003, 249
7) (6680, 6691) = 0.017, 245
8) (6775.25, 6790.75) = -0.028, 254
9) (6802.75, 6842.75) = 0.074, 231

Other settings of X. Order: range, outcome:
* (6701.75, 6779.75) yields 246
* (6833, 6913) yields 236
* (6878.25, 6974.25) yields 243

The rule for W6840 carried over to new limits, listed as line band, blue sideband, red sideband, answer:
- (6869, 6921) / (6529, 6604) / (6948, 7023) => 0.9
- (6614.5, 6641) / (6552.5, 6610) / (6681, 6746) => 0.1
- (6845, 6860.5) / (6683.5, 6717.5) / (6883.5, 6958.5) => 0.8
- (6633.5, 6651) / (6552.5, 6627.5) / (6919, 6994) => 0.7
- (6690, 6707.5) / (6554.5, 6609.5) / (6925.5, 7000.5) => -0.2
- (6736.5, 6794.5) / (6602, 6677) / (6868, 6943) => -1.3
